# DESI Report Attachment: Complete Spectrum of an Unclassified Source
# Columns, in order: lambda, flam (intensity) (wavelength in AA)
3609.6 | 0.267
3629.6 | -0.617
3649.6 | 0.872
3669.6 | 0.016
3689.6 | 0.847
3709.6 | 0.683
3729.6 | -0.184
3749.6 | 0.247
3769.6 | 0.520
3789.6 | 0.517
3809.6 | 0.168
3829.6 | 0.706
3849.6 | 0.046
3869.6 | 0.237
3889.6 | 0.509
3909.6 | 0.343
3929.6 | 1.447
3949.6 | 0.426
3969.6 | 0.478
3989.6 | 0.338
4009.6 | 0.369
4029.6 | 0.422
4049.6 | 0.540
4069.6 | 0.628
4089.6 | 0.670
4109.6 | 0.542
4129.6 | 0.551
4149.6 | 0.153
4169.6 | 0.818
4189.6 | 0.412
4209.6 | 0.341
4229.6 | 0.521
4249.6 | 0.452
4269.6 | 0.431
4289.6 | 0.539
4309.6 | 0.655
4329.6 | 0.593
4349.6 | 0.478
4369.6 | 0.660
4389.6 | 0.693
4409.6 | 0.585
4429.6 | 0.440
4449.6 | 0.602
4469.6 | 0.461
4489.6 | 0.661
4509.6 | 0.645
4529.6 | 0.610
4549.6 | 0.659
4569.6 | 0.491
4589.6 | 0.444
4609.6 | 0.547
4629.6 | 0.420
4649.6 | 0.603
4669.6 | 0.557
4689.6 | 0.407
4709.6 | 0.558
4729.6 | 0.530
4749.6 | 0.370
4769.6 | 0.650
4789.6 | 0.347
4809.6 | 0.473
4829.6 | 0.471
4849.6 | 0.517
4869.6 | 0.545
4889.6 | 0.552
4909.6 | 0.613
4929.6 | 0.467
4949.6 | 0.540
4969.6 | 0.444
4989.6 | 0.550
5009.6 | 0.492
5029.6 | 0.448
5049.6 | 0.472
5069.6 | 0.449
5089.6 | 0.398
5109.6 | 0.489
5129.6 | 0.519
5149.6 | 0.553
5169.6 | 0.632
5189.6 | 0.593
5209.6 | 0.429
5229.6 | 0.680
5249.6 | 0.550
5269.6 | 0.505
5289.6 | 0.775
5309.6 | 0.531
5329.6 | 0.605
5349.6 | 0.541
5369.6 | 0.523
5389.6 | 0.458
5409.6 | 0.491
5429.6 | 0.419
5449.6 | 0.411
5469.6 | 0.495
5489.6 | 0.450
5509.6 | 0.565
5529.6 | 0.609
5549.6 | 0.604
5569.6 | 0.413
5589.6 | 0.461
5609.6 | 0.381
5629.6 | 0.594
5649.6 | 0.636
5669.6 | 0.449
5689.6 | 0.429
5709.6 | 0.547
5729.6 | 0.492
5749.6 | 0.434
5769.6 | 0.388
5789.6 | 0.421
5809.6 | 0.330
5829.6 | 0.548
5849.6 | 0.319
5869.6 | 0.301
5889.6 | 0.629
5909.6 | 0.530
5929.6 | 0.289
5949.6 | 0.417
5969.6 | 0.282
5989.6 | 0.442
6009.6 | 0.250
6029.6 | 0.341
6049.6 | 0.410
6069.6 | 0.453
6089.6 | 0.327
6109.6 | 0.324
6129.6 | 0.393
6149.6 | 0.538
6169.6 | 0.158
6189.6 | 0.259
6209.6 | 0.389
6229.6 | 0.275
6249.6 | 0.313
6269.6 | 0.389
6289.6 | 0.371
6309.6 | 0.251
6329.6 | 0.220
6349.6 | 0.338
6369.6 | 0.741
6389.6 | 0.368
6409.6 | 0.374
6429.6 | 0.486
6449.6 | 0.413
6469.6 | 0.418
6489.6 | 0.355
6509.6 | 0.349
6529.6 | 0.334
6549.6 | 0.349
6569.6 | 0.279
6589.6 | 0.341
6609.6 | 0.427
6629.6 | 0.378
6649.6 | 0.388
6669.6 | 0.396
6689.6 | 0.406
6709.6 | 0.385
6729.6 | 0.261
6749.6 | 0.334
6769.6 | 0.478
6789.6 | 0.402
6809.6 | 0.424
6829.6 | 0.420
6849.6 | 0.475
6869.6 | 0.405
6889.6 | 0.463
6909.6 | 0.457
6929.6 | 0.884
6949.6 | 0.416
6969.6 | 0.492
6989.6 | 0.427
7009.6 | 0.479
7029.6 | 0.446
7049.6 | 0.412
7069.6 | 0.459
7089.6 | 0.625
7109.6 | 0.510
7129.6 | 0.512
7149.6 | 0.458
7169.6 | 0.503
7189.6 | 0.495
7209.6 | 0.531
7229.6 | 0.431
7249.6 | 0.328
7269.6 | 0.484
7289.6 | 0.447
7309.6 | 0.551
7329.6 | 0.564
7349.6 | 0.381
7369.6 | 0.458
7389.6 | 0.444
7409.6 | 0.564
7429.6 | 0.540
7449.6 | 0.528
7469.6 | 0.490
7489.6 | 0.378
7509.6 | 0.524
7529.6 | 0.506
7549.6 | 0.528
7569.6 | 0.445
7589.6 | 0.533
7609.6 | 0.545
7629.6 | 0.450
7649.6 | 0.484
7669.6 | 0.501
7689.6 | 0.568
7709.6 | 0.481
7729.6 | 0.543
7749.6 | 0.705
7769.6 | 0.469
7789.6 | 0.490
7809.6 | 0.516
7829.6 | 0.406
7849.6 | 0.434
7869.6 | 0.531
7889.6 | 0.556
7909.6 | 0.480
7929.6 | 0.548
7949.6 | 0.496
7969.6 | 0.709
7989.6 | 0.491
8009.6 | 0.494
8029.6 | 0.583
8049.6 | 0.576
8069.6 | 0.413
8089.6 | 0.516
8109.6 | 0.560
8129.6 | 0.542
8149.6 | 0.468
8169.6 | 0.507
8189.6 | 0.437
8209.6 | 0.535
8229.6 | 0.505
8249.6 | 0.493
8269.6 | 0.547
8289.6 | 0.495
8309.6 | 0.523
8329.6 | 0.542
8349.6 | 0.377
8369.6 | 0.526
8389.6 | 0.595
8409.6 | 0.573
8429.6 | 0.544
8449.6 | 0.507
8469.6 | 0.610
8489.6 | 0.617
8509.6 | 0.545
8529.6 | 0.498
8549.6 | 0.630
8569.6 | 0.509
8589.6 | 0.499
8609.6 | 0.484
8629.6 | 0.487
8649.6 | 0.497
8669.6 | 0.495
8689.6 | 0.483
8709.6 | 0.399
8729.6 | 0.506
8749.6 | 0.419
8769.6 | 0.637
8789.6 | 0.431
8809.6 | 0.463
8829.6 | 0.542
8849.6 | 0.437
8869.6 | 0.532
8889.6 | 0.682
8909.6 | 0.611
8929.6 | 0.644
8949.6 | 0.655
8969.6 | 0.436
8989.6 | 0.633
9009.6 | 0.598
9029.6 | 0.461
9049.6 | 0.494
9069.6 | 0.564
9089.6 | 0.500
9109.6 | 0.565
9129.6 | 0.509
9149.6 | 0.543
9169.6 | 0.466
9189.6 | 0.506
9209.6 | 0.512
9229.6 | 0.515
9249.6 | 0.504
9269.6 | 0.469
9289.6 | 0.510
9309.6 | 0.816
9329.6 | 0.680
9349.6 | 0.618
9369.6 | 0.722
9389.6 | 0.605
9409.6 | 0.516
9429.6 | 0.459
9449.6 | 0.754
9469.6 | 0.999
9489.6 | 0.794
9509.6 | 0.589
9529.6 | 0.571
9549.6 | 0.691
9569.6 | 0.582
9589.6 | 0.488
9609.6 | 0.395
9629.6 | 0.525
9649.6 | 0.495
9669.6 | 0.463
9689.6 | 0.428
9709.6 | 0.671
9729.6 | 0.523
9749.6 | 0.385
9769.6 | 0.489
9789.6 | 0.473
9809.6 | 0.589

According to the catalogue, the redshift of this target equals 0.056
